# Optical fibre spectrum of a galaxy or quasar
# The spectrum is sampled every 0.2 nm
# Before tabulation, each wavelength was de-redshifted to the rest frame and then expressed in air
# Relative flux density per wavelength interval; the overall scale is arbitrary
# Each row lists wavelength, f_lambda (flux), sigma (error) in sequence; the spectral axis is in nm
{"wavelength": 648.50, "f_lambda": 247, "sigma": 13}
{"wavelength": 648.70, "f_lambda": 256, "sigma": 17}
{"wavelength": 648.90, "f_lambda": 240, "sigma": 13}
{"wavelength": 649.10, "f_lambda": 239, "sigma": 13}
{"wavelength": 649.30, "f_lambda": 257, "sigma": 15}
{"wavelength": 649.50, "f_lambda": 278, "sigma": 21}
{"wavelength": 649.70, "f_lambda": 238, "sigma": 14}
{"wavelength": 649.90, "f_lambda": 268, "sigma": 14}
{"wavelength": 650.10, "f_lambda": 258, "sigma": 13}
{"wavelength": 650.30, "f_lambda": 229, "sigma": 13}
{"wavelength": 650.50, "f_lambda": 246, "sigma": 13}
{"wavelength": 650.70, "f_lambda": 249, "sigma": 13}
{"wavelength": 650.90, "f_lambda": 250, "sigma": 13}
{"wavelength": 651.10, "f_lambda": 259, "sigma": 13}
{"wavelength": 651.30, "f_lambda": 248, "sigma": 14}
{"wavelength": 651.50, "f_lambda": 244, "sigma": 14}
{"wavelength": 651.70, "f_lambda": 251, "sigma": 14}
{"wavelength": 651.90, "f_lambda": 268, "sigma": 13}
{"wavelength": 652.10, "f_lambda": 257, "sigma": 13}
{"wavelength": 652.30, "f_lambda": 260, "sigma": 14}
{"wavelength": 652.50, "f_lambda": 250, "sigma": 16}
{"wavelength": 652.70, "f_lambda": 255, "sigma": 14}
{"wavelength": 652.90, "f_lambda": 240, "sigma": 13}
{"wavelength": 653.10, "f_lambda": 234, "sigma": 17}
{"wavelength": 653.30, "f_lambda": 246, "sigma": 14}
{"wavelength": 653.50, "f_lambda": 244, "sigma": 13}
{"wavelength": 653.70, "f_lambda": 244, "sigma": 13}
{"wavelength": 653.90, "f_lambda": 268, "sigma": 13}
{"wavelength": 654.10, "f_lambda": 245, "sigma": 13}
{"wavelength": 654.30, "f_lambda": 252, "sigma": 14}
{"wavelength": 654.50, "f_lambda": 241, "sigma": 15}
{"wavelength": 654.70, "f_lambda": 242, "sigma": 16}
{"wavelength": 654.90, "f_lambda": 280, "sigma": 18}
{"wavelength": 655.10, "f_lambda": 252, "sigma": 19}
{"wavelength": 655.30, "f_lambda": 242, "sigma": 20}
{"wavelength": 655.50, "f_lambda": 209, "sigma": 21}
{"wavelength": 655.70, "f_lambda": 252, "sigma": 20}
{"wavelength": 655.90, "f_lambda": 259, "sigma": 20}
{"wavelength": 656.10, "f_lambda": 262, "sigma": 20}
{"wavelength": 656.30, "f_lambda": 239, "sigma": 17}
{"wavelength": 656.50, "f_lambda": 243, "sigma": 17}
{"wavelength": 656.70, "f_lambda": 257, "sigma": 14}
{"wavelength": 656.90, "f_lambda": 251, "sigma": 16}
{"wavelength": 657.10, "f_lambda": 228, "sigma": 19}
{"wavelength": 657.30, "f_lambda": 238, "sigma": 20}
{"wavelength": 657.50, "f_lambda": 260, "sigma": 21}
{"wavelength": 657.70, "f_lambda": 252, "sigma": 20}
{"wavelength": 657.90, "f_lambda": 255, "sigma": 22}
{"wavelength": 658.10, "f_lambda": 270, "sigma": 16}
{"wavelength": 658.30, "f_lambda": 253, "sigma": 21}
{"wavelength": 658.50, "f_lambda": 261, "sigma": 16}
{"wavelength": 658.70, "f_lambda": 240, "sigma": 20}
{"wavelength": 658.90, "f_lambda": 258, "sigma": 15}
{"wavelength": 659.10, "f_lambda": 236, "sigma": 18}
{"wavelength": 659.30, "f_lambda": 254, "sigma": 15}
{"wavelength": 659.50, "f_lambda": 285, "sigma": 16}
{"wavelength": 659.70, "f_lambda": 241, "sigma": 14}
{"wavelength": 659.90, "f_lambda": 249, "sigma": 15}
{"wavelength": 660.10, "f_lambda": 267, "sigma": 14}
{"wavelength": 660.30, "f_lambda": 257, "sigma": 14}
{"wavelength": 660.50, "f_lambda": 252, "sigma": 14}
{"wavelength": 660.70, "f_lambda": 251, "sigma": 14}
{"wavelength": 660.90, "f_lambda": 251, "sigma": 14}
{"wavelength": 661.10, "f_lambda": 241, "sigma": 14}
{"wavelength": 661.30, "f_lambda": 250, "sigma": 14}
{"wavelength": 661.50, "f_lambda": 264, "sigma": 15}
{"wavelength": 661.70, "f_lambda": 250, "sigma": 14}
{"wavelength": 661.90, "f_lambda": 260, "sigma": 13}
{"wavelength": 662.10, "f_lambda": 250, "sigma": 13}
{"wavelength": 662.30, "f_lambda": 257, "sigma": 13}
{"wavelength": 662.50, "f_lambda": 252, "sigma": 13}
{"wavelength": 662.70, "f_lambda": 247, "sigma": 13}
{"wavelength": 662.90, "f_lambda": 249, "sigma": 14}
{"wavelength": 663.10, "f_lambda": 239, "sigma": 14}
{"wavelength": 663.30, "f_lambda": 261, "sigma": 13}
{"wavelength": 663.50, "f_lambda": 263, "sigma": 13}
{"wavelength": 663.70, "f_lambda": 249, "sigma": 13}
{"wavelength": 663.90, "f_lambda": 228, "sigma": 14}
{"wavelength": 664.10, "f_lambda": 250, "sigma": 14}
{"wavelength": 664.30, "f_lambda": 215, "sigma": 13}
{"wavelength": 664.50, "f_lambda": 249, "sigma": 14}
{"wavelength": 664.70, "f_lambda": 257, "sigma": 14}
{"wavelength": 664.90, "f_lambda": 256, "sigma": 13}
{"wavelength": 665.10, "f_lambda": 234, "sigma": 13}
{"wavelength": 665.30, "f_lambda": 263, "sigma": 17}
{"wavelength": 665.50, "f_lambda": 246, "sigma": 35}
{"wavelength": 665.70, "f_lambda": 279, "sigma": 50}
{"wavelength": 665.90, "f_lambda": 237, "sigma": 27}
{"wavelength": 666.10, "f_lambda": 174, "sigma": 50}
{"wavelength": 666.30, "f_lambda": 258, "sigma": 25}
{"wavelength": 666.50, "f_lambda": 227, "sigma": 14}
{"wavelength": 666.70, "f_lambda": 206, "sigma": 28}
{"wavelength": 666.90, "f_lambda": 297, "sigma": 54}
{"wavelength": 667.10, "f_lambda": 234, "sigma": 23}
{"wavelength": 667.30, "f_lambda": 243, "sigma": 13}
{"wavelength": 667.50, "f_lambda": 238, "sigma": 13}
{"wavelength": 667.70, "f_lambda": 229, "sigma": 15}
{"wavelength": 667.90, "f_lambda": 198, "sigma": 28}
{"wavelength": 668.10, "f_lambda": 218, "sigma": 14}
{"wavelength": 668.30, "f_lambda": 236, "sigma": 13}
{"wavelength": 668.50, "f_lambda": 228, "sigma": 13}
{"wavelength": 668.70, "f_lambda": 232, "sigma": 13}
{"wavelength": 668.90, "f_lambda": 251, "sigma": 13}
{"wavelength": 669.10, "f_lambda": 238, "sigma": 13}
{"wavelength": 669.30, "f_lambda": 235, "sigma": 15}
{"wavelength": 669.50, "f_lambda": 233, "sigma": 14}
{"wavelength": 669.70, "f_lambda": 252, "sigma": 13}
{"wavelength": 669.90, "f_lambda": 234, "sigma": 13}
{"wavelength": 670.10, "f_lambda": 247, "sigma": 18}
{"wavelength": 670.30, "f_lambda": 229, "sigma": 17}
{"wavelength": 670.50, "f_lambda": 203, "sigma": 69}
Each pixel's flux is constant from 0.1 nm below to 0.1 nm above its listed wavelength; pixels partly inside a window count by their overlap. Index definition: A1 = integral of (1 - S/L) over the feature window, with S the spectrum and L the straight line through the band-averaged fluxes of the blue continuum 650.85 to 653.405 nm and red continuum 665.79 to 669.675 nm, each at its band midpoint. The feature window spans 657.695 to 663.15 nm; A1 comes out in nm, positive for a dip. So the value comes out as -0.27 nm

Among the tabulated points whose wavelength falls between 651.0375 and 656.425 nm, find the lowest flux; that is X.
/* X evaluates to 209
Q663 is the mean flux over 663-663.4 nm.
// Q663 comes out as 250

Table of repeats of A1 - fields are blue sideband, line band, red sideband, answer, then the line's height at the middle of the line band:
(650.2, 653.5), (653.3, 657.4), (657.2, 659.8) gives 0.07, 252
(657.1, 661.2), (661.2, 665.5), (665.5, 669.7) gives -0.10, 244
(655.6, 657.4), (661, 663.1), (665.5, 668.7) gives -0.10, 240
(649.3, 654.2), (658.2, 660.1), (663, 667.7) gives -0.05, 247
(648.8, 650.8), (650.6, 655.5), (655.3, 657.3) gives -0.06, 247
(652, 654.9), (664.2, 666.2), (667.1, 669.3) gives -0.05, 235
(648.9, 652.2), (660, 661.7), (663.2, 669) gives -0.07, 244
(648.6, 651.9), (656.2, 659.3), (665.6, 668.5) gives -0.08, 243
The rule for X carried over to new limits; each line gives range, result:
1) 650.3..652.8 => 244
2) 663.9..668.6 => 174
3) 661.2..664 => 228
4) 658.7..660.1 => 236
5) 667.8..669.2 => 198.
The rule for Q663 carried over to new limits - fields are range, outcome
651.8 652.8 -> 258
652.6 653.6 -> 244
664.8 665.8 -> 256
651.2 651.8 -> 248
